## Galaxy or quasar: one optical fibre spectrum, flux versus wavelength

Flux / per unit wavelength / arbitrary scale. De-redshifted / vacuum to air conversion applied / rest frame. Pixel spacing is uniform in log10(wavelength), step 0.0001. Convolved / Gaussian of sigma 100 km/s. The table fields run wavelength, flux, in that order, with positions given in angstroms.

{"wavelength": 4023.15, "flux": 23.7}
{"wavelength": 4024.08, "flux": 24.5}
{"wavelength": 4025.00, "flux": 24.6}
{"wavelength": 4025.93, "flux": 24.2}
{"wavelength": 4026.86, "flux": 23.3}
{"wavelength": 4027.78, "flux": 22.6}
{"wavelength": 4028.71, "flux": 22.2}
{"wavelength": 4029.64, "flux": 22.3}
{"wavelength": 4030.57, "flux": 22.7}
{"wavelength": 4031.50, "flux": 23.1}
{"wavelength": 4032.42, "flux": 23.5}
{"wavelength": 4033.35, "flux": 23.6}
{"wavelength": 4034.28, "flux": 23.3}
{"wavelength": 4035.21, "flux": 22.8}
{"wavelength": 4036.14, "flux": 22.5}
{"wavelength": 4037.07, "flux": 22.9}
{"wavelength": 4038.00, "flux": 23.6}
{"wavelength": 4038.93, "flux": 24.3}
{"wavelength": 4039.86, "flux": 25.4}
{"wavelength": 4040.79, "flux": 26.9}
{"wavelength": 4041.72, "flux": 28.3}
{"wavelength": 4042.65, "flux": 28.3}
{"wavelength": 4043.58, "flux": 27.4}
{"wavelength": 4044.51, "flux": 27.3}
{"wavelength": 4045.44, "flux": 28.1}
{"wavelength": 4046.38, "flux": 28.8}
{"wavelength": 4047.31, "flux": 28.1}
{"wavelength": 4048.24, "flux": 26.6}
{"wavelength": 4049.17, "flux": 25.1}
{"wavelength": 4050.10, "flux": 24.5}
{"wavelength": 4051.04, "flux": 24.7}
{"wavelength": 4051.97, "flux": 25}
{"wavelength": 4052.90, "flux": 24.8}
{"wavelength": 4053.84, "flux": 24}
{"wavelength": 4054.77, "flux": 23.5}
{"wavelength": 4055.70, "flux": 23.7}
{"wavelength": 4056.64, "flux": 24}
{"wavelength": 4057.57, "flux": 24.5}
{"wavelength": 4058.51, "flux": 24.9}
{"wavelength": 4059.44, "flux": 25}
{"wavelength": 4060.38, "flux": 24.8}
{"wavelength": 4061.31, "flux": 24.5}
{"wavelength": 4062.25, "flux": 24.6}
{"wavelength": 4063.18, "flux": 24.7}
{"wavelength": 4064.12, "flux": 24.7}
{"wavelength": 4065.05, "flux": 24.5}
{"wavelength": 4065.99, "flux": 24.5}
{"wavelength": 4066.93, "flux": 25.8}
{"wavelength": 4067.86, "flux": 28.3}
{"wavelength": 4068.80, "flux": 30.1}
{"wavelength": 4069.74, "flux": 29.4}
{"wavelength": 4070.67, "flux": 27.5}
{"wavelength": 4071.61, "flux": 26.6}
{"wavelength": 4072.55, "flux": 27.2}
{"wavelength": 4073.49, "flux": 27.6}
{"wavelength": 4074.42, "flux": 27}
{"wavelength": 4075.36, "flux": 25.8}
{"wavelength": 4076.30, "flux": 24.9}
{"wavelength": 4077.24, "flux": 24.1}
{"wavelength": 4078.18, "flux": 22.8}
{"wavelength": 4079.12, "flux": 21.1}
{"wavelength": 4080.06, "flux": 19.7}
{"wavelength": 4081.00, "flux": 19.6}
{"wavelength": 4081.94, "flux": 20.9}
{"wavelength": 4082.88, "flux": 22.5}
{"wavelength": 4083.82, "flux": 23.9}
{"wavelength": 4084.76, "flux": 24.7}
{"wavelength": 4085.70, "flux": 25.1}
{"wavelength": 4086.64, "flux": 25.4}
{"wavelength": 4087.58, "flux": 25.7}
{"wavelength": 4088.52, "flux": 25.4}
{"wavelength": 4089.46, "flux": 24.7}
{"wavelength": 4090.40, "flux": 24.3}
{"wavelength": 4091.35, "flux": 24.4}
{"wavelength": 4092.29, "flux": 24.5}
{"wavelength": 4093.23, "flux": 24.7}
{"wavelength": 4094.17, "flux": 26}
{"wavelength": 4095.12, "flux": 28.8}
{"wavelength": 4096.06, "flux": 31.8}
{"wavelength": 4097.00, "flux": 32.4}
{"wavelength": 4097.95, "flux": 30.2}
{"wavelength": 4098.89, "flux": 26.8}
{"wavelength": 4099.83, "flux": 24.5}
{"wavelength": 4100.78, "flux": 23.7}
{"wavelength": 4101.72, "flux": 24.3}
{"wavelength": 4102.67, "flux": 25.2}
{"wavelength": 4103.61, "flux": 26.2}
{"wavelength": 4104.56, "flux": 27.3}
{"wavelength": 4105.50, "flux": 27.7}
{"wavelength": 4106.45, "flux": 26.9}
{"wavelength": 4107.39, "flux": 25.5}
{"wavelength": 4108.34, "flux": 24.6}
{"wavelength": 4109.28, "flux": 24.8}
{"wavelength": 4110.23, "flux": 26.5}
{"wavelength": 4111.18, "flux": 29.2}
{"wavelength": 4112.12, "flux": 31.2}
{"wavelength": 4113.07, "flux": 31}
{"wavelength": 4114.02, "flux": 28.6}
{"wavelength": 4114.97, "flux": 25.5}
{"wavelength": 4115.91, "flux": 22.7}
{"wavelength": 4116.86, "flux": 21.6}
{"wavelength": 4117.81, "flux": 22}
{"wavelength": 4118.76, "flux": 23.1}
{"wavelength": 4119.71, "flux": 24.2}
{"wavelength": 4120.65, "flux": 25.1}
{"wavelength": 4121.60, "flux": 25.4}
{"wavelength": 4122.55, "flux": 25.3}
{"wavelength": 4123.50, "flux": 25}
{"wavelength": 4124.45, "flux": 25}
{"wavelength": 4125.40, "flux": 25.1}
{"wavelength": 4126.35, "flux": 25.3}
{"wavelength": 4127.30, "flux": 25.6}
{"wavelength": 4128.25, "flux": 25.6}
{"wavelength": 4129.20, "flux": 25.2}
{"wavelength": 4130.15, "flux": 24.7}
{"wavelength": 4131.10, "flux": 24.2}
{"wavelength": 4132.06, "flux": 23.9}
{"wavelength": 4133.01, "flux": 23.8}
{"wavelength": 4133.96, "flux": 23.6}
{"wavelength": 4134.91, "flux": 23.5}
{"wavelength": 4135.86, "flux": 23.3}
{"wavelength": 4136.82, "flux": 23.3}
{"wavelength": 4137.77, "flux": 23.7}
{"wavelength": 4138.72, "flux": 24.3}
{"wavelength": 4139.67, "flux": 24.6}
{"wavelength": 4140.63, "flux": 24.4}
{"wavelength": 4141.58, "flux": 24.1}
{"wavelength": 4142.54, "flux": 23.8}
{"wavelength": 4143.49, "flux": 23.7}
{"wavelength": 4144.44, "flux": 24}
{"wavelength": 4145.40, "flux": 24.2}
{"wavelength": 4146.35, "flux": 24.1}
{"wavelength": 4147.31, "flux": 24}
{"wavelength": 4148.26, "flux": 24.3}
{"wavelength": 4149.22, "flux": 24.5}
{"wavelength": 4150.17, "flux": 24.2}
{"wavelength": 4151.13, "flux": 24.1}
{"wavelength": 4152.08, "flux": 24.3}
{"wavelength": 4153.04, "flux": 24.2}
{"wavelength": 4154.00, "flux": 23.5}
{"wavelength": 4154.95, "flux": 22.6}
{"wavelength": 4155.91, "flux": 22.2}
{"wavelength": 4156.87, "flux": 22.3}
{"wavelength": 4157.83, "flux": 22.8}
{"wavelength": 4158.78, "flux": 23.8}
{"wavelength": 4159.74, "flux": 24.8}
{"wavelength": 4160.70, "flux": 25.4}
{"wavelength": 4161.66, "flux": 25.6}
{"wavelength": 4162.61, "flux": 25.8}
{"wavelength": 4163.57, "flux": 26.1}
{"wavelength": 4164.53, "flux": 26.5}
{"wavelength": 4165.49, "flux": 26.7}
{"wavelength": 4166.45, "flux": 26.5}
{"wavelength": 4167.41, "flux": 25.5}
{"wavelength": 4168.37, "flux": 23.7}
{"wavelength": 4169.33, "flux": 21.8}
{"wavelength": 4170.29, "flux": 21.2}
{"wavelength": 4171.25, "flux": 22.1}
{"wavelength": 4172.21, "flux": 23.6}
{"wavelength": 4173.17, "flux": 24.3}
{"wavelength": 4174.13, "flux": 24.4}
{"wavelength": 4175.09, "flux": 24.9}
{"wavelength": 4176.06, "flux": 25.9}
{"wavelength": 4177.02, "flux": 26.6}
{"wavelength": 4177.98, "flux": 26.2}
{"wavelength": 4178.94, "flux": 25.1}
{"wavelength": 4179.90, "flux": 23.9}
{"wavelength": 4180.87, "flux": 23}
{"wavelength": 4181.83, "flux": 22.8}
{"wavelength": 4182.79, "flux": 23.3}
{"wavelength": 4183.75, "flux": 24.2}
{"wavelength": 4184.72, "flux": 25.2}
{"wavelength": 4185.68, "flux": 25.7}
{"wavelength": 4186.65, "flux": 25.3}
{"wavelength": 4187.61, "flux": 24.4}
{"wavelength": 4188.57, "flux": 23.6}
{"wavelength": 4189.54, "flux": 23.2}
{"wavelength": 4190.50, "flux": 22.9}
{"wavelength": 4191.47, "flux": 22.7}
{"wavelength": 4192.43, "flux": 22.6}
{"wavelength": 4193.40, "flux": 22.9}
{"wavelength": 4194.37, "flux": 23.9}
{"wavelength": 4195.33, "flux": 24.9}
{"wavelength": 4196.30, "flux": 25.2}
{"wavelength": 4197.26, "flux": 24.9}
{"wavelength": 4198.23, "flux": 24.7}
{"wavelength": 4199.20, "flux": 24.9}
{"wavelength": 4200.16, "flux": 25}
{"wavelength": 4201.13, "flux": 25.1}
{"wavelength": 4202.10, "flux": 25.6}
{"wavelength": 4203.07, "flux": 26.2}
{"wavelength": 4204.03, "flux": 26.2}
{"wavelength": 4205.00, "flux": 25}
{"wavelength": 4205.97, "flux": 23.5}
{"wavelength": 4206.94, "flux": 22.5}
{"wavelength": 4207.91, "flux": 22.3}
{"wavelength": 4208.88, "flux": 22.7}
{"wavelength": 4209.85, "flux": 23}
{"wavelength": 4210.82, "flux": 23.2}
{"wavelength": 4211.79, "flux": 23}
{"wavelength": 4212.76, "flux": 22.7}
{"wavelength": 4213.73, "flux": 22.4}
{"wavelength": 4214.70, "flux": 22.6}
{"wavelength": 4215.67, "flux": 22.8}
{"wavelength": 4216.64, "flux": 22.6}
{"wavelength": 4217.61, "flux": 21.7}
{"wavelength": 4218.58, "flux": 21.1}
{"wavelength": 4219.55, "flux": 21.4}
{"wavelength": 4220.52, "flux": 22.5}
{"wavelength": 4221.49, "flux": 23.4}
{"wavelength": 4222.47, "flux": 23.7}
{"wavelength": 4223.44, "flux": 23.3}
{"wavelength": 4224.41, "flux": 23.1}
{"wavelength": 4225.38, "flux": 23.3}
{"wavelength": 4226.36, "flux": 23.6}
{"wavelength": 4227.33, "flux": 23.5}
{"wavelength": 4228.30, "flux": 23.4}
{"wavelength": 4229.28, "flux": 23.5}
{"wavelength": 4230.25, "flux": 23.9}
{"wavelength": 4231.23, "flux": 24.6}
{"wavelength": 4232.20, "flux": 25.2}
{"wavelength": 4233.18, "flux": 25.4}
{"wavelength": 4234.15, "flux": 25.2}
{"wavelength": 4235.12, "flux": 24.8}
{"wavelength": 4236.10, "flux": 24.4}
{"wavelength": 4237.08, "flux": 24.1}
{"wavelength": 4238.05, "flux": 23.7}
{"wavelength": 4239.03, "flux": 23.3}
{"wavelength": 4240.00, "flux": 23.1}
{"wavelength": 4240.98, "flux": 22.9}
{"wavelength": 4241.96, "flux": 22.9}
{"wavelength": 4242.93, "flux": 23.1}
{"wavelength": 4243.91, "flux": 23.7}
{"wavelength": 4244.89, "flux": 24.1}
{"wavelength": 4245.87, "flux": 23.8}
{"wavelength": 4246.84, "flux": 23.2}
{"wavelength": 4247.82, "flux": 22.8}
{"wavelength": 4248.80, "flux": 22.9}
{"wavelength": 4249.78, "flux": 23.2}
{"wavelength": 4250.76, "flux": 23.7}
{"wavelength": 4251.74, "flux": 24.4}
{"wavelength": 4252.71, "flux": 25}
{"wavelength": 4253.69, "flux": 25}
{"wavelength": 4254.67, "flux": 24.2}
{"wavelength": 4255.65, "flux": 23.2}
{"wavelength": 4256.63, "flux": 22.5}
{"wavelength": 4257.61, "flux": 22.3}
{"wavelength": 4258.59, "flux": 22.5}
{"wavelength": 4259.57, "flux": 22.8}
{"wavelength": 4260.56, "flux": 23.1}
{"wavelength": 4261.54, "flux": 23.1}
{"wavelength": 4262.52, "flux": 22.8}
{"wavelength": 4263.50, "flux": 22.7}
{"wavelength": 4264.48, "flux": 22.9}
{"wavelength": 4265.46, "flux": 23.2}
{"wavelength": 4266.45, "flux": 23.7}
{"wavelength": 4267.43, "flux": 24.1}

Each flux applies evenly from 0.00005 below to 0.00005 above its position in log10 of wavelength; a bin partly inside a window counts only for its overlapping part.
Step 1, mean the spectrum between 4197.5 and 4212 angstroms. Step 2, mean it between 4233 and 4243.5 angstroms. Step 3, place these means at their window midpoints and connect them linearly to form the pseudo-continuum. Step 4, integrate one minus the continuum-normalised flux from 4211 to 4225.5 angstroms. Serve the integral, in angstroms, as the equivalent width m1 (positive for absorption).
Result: 0.9 angstroms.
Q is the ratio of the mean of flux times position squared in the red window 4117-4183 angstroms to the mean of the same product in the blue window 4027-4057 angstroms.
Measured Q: 1.03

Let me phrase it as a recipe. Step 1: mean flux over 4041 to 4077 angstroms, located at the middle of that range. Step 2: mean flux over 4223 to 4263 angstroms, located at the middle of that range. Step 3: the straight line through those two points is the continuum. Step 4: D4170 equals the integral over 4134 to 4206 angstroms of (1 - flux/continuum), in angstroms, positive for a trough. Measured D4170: 0.8 angstroms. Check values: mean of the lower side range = 26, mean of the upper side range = 23.6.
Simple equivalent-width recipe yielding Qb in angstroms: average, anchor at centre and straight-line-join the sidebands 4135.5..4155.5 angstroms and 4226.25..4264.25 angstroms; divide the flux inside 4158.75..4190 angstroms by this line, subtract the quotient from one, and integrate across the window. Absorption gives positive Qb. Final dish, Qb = -1.0 angstroms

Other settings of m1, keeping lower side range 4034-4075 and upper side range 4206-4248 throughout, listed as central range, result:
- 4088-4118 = -1.63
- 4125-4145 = 0.25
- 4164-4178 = -0.31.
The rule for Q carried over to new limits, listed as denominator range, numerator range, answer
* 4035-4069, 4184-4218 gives 1.01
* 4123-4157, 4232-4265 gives 1.03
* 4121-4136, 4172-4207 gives 1.02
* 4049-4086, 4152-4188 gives 1.03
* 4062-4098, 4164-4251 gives 1.00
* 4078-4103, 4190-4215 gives 1.01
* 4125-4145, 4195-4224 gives 1.01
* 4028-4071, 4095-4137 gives 1.06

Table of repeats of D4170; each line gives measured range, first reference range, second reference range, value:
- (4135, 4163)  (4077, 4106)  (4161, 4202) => 0.8 angstroms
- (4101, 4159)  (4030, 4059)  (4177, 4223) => -0.9 angstroms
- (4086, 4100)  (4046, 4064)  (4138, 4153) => -1.1 angstroms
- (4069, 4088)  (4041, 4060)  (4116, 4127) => 0.4 angstroms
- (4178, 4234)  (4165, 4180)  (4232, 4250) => 0.9 angstroms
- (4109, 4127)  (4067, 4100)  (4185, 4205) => -0.2 angstroms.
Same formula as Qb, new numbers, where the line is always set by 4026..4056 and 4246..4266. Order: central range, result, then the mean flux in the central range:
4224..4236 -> -0.3 angstroms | 24.1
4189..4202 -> -0.2 angstroms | 24.1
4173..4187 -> -0.5 angstroms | 24.7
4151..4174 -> -0.2 angstroms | 24.1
